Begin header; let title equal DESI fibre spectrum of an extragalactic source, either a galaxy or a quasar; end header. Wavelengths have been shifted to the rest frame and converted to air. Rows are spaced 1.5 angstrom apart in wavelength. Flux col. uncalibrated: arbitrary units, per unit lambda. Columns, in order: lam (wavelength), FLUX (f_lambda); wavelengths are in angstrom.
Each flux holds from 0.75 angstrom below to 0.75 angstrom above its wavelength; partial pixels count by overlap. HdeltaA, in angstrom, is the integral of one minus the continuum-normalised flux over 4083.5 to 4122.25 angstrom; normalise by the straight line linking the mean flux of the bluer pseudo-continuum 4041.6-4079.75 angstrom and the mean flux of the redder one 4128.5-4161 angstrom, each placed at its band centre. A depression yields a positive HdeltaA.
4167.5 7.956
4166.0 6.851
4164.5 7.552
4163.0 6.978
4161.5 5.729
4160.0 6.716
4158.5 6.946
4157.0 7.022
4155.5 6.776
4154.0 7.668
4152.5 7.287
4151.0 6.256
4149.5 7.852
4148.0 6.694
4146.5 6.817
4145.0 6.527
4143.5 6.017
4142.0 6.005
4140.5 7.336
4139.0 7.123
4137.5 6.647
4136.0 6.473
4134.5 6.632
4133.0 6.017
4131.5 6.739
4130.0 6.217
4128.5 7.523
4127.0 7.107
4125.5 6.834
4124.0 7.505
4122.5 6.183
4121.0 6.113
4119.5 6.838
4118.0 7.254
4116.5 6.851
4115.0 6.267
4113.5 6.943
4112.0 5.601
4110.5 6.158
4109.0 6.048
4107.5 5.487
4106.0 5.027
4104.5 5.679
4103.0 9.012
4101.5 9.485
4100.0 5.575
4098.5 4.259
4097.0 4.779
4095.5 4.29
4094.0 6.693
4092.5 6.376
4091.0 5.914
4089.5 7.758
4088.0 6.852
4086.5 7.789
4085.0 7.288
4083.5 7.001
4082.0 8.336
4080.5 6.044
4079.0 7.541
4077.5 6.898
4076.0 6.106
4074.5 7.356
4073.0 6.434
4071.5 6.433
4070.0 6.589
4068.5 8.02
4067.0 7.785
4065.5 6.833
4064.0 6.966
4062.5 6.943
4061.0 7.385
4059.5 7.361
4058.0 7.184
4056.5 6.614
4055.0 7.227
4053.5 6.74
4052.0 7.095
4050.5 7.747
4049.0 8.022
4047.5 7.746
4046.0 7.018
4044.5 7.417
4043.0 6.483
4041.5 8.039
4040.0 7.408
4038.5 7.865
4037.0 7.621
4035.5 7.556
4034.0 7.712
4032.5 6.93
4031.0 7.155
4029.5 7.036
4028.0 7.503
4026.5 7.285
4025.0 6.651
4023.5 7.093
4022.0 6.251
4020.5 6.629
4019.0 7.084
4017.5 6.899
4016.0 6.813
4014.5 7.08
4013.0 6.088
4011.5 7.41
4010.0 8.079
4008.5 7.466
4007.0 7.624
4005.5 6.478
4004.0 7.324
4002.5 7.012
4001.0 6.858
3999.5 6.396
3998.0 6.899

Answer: 2.9 angstrom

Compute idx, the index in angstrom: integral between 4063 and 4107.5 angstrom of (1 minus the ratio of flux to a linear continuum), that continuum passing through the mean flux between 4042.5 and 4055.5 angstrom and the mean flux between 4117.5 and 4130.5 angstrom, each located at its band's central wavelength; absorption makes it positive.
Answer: 2.34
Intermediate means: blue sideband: 7.29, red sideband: 6.85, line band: 6.71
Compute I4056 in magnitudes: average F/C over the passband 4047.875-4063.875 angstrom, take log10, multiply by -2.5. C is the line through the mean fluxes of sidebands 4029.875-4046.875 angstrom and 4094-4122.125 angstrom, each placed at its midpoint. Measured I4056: -0.022 mag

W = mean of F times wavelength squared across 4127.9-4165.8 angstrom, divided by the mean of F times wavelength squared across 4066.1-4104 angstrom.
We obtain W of 1.0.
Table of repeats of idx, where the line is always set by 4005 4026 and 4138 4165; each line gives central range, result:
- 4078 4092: -0.5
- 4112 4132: 0.3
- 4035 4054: -1.4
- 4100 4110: 0.3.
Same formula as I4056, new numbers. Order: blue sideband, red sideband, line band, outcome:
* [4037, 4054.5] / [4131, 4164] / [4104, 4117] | 0.17 mag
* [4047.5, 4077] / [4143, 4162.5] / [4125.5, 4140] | 0.02 mag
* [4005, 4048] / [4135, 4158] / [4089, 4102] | 0.16 mag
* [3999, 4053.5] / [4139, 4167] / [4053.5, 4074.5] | 0.00 mag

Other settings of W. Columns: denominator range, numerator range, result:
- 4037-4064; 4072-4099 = 0.91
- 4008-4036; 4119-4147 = 0.99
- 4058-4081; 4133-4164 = 1.00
